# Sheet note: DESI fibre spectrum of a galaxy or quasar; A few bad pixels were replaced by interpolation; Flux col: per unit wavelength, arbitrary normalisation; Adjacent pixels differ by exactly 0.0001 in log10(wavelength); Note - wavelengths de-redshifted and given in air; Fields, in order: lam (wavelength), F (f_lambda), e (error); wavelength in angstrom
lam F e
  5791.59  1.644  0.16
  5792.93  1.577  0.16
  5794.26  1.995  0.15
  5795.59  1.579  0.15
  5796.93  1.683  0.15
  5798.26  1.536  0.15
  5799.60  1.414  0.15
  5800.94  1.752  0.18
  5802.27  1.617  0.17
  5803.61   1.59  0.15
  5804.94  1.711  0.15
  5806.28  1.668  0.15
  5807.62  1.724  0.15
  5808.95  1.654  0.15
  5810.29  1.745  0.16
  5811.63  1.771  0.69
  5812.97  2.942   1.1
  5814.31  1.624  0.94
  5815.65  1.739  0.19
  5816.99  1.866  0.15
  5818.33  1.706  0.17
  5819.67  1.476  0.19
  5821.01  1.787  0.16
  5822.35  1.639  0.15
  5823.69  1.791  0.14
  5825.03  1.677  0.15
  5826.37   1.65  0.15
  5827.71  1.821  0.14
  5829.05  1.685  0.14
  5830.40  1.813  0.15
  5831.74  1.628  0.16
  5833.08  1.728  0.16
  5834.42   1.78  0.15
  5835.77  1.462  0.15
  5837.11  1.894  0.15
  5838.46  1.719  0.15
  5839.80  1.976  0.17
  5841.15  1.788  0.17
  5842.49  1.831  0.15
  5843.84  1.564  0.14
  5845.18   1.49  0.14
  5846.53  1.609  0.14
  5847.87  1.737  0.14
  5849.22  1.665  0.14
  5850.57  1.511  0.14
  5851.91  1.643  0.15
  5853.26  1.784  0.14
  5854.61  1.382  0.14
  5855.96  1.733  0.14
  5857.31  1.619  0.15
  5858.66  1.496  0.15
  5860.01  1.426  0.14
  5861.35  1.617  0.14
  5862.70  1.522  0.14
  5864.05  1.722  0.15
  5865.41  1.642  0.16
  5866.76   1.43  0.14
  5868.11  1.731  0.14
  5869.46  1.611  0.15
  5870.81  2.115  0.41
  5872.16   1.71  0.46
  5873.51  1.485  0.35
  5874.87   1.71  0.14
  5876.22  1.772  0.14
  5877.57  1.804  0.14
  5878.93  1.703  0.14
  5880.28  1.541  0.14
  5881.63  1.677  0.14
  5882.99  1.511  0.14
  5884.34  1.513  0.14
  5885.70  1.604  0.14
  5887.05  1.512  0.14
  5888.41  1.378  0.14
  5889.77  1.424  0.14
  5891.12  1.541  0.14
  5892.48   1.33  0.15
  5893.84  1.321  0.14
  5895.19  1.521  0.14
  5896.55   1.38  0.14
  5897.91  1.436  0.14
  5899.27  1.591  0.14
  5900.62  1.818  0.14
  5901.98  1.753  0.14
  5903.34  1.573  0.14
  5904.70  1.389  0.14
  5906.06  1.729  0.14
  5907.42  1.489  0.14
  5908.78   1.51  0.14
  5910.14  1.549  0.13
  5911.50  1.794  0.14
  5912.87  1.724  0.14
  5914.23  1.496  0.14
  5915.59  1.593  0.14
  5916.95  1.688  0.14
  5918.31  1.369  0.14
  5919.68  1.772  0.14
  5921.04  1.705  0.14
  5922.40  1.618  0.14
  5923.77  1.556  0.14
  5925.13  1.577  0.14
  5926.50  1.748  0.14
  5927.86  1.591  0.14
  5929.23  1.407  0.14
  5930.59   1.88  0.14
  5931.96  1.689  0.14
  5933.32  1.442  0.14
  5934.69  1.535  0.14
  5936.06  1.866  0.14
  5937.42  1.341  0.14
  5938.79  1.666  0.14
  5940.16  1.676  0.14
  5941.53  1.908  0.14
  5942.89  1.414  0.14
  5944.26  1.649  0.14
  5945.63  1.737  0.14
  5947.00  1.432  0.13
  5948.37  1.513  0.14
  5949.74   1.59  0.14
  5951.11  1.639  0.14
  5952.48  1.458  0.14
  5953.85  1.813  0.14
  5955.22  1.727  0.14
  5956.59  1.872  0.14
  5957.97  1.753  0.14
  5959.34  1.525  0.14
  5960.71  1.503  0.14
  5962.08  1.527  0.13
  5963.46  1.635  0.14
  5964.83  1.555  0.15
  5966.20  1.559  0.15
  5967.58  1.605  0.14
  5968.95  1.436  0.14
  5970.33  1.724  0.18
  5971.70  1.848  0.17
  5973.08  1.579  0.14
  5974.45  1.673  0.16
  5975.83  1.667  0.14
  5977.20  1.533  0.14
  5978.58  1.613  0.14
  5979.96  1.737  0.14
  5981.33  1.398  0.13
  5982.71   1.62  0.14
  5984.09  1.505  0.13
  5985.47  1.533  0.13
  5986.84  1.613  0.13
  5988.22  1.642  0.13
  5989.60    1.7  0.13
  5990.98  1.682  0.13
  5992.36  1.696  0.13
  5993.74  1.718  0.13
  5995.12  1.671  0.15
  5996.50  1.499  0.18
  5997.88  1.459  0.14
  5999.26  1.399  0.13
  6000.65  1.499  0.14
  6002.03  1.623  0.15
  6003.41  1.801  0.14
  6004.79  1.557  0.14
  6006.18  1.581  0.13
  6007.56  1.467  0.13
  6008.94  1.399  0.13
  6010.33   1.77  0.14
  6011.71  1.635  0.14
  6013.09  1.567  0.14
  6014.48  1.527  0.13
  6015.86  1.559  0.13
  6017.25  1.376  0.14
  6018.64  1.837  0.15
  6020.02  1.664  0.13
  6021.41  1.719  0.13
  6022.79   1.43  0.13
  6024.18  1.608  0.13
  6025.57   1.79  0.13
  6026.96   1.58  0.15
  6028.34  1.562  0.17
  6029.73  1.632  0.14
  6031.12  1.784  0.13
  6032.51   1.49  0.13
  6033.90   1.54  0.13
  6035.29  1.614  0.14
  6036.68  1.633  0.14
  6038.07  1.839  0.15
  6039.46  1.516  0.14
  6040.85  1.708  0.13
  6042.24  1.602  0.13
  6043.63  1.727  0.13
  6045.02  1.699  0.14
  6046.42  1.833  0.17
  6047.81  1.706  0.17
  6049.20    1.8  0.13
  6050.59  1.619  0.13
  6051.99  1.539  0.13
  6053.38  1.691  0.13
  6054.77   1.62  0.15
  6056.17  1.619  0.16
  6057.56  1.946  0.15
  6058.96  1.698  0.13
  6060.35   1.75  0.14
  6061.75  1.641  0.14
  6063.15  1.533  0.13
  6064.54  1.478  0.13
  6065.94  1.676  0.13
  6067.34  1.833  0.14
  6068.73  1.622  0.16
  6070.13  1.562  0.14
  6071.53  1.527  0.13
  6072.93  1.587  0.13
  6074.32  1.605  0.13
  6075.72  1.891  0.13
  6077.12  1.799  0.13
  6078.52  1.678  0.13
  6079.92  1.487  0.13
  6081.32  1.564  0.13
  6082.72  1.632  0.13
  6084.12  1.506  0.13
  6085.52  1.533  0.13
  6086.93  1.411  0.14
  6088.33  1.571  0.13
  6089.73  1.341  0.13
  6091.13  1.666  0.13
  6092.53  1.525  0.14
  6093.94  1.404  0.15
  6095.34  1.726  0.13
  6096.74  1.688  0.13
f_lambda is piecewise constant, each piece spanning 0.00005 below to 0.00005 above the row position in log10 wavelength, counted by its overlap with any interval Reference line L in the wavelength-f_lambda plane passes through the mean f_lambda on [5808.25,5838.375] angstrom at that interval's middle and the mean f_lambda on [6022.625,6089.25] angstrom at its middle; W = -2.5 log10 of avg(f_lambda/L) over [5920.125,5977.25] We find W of 0.048 mag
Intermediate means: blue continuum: 1.77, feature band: 1.62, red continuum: 1.64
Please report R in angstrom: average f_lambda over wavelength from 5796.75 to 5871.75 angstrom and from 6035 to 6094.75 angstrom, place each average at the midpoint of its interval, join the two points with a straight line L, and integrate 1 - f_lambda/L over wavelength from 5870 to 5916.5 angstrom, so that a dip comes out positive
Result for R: 2.52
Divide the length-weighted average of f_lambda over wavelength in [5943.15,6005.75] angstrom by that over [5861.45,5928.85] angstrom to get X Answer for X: 1.0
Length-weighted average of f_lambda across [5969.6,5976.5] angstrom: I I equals 1.7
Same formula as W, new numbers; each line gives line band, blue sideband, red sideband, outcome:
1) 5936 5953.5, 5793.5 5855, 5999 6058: 0.04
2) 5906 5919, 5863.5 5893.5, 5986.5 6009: 0.01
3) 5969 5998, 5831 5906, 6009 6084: 0.01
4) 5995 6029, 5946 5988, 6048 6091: 0.02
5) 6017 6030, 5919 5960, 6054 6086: 0.01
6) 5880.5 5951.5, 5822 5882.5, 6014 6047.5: 0.05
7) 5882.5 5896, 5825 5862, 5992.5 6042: 0.13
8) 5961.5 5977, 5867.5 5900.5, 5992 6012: -0.02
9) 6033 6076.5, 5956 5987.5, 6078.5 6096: -0.07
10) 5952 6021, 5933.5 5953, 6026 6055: 0.01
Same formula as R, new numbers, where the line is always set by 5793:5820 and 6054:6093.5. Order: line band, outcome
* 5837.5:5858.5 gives 0.6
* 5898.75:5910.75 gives 0.7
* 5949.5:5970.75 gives 0.6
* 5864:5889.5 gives 1.1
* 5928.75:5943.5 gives 0.5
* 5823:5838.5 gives 0.1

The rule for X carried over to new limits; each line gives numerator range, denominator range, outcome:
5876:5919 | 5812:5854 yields 0.90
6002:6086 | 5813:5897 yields 0.99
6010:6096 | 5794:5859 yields 0.95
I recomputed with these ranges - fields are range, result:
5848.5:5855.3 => 1.6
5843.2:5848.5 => 1.6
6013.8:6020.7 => 1.59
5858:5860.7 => 1.47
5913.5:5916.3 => 1.55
